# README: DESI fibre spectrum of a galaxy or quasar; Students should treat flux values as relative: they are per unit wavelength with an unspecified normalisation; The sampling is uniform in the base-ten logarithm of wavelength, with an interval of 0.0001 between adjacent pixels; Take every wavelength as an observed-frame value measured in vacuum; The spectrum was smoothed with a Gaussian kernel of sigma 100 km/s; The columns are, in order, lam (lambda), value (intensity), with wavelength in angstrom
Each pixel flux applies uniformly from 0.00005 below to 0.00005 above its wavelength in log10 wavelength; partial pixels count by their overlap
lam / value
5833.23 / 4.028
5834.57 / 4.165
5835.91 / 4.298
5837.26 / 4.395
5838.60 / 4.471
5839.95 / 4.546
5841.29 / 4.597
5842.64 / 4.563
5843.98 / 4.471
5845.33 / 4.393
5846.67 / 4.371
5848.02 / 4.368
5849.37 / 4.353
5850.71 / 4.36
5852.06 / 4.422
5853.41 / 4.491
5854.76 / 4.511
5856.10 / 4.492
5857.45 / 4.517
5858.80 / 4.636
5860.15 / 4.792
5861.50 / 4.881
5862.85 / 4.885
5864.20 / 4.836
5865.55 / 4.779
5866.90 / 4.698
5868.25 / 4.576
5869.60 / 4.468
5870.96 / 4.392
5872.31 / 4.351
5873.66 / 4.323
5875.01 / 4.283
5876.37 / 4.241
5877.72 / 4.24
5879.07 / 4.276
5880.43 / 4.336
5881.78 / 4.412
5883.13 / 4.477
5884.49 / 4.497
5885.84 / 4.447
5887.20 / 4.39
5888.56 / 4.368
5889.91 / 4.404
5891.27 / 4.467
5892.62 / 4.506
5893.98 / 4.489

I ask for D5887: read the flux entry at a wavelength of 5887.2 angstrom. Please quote 4.39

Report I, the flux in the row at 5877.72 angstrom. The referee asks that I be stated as 4.24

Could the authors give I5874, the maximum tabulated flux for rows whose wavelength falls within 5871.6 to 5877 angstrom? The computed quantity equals 4.351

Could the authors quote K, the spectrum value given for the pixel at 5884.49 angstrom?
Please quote 4.497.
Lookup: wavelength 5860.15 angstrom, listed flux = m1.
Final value 4.792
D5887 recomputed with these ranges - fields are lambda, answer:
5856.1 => 4.492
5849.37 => 4.353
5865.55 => 4.779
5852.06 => 4.422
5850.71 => 4.36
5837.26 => 4.395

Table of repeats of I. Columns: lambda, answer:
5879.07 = 4.276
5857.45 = 4.517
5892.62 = 4.506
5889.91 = 4.404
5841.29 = 4.597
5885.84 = 4.447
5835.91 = 4.298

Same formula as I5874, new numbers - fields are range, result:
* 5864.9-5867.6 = 4.779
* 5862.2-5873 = 4.885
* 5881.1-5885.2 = 4.497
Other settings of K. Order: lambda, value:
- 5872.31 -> 4.351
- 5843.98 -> 4.471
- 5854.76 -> 4.511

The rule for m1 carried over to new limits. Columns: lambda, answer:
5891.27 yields 4.467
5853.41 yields 4.491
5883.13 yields 4.477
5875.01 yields 4.283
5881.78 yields 4.412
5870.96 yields 4.392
